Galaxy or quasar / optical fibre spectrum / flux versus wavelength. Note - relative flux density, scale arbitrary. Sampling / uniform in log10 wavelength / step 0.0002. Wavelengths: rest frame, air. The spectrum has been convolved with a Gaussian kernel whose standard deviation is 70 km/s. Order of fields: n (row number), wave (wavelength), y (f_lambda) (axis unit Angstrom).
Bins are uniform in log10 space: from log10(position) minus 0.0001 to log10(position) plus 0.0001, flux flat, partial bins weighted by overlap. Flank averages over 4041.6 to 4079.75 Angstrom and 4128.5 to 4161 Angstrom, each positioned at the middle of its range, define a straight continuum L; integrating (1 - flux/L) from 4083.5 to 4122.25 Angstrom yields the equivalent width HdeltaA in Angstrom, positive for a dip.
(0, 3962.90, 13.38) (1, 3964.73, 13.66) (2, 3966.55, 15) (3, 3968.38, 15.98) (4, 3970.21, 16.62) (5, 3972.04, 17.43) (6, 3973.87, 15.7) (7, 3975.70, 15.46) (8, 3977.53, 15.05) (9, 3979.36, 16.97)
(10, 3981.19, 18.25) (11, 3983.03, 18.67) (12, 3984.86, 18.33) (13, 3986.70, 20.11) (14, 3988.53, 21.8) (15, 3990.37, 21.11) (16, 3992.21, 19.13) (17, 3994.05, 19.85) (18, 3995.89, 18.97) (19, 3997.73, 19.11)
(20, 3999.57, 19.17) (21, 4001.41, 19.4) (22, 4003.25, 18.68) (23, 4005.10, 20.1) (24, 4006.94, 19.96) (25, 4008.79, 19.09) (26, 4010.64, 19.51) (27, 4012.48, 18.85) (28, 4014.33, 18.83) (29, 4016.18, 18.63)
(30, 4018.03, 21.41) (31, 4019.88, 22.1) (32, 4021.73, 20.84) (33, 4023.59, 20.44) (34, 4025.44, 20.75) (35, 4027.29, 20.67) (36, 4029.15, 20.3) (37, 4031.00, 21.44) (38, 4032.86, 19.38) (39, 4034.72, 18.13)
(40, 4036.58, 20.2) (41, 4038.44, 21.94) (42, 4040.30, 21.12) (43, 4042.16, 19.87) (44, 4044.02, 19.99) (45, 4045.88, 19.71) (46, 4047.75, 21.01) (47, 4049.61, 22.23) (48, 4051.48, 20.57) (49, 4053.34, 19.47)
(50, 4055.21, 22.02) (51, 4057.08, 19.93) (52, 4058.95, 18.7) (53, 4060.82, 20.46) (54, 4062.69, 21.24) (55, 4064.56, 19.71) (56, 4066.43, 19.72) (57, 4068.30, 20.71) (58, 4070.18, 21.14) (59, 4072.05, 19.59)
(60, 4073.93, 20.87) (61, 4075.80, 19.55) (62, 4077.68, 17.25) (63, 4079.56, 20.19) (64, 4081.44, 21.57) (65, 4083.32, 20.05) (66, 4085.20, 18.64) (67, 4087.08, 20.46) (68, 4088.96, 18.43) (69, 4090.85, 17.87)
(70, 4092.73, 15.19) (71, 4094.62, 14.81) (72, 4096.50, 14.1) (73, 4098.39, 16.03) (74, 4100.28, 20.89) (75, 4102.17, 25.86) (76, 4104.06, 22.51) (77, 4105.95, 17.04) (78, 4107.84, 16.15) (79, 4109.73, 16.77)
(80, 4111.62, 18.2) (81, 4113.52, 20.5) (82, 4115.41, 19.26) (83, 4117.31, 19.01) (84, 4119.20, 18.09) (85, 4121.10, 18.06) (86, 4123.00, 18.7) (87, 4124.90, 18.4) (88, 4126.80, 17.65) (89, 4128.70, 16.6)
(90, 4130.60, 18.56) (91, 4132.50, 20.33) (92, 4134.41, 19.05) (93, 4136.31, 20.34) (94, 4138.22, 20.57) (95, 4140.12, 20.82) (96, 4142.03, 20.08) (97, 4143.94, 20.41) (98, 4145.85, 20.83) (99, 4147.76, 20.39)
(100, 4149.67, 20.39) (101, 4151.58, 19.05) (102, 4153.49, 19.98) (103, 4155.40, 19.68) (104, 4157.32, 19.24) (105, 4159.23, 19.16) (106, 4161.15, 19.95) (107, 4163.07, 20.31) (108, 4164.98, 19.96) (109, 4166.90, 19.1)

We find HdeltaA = 3.0 Angstrom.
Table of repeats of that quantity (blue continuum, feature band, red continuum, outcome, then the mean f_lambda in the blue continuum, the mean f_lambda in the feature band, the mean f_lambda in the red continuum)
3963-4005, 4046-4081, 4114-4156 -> -2.9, 17.9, 20.2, 19.4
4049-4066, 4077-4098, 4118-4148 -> 2.1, 20.4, 18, 19.3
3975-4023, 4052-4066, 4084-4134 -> -1.1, 19.2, 20.2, 18.4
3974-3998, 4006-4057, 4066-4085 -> -2.6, 18.6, 20.3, 20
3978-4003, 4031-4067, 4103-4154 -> -2.1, 19.2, 20.3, 19.2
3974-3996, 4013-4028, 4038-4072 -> -0.7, 18.5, 20.4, 20.5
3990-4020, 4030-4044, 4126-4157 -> -0.5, 19.5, 20.3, 19.7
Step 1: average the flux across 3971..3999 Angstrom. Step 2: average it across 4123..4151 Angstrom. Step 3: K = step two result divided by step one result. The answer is 1.1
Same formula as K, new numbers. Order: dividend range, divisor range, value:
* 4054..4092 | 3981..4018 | 1.02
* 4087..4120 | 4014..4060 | 0.90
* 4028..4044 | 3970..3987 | 1.18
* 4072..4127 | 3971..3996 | 1.02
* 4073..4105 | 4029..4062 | 0.94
